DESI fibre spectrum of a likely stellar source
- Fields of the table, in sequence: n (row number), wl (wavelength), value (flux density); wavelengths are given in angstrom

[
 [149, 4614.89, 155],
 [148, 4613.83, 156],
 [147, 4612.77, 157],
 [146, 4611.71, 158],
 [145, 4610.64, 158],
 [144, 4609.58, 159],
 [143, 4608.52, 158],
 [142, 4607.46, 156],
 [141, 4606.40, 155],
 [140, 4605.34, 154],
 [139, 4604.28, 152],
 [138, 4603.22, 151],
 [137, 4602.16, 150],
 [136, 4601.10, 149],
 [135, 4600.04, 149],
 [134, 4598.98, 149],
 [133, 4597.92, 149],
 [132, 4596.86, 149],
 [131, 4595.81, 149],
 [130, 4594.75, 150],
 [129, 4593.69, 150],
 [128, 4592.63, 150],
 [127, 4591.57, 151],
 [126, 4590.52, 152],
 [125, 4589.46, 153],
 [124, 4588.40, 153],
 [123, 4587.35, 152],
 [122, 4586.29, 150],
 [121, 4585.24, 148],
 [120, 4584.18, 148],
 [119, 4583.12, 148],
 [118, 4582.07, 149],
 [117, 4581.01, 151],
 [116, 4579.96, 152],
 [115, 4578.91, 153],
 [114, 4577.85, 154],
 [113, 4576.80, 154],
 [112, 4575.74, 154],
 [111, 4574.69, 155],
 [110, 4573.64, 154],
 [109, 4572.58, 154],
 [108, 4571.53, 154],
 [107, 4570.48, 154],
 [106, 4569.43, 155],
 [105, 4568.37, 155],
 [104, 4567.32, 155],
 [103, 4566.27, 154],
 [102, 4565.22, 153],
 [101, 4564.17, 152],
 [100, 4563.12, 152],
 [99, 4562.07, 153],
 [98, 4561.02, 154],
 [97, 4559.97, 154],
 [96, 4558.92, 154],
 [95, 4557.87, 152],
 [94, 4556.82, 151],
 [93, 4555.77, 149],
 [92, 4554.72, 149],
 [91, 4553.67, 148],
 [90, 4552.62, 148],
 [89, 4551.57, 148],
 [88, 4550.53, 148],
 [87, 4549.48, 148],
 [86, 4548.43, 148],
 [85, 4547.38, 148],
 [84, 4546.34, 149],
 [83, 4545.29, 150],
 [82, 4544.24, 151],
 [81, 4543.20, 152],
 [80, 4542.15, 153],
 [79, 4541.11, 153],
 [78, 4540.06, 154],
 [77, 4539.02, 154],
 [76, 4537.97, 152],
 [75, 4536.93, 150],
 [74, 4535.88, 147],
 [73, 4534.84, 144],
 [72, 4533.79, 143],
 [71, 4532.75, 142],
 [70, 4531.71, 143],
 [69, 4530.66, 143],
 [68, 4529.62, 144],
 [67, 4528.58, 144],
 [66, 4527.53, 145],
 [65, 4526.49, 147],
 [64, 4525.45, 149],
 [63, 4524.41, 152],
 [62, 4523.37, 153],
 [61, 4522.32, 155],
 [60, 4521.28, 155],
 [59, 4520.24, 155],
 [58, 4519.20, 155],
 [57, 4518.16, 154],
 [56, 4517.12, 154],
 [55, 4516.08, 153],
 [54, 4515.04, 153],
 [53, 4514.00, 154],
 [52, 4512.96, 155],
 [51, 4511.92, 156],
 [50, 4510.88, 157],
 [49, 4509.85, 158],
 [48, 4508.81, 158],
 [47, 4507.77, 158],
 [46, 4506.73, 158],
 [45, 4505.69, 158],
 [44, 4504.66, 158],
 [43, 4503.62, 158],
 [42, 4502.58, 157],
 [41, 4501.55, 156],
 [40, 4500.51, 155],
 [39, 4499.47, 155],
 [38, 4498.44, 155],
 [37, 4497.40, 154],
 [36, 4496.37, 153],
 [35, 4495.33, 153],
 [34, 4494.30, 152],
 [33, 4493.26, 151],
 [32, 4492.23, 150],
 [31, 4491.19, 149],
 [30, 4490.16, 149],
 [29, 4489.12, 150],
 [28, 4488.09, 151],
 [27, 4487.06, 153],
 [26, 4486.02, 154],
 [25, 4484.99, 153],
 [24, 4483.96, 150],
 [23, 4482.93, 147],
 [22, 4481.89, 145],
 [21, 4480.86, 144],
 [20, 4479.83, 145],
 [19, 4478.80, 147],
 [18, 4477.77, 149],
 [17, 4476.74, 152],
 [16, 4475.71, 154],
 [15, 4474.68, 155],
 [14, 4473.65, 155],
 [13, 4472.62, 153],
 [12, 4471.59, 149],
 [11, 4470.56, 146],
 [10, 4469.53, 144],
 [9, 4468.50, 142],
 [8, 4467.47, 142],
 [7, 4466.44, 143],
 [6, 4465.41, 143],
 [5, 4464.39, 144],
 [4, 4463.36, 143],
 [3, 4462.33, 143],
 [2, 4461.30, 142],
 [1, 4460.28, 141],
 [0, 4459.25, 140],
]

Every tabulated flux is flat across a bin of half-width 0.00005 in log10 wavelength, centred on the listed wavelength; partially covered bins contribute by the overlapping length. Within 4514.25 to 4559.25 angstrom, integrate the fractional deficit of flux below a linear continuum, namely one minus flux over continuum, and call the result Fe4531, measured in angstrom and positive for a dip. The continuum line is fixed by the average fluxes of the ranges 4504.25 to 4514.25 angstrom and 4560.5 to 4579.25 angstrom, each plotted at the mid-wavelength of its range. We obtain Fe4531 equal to 1.7 angstrom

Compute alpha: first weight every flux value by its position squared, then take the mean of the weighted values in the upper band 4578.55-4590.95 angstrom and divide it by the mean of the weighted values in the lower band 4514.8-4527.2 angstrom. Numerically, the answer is 1.0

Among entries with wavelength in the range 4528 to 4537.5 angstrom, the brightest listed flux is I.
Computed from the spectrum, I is 150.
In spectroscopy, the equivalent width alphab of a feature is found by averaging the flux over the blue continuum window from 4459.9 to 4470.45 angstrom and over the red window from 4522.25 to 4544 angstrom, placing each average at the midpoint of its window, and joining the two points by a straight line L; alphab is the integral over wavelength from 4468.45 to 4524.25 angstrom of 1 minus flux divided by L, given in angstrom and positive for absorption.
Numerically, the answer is -2.8 angstrom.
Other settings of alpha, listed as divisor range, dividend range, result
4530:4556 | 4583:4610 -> 1.04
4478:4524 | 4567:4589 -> 1.03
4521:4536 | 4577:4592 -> 1.05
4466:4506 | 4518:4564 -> 1.02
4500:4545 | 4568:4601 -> 1.02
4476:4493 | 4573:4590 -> 1.06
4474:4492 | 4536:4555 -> 1.03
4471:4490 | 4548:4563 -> 1.03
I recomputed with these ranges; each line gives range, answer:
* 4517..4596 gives 155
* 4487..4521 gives 158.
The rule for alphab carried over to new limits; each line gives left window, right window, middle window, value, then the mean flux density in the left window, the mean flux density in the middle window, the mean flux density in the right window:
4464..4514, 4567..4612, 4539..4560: 0.2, 152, 150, 152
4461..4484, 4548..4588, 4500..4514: -0.8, 147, 157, 152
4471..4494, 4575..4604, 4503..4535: -0.4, 150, 152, 151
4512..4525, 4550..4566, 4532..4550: 0.4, 154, 149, 151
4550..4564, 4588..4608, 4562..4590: -0.3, 151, 153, 151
